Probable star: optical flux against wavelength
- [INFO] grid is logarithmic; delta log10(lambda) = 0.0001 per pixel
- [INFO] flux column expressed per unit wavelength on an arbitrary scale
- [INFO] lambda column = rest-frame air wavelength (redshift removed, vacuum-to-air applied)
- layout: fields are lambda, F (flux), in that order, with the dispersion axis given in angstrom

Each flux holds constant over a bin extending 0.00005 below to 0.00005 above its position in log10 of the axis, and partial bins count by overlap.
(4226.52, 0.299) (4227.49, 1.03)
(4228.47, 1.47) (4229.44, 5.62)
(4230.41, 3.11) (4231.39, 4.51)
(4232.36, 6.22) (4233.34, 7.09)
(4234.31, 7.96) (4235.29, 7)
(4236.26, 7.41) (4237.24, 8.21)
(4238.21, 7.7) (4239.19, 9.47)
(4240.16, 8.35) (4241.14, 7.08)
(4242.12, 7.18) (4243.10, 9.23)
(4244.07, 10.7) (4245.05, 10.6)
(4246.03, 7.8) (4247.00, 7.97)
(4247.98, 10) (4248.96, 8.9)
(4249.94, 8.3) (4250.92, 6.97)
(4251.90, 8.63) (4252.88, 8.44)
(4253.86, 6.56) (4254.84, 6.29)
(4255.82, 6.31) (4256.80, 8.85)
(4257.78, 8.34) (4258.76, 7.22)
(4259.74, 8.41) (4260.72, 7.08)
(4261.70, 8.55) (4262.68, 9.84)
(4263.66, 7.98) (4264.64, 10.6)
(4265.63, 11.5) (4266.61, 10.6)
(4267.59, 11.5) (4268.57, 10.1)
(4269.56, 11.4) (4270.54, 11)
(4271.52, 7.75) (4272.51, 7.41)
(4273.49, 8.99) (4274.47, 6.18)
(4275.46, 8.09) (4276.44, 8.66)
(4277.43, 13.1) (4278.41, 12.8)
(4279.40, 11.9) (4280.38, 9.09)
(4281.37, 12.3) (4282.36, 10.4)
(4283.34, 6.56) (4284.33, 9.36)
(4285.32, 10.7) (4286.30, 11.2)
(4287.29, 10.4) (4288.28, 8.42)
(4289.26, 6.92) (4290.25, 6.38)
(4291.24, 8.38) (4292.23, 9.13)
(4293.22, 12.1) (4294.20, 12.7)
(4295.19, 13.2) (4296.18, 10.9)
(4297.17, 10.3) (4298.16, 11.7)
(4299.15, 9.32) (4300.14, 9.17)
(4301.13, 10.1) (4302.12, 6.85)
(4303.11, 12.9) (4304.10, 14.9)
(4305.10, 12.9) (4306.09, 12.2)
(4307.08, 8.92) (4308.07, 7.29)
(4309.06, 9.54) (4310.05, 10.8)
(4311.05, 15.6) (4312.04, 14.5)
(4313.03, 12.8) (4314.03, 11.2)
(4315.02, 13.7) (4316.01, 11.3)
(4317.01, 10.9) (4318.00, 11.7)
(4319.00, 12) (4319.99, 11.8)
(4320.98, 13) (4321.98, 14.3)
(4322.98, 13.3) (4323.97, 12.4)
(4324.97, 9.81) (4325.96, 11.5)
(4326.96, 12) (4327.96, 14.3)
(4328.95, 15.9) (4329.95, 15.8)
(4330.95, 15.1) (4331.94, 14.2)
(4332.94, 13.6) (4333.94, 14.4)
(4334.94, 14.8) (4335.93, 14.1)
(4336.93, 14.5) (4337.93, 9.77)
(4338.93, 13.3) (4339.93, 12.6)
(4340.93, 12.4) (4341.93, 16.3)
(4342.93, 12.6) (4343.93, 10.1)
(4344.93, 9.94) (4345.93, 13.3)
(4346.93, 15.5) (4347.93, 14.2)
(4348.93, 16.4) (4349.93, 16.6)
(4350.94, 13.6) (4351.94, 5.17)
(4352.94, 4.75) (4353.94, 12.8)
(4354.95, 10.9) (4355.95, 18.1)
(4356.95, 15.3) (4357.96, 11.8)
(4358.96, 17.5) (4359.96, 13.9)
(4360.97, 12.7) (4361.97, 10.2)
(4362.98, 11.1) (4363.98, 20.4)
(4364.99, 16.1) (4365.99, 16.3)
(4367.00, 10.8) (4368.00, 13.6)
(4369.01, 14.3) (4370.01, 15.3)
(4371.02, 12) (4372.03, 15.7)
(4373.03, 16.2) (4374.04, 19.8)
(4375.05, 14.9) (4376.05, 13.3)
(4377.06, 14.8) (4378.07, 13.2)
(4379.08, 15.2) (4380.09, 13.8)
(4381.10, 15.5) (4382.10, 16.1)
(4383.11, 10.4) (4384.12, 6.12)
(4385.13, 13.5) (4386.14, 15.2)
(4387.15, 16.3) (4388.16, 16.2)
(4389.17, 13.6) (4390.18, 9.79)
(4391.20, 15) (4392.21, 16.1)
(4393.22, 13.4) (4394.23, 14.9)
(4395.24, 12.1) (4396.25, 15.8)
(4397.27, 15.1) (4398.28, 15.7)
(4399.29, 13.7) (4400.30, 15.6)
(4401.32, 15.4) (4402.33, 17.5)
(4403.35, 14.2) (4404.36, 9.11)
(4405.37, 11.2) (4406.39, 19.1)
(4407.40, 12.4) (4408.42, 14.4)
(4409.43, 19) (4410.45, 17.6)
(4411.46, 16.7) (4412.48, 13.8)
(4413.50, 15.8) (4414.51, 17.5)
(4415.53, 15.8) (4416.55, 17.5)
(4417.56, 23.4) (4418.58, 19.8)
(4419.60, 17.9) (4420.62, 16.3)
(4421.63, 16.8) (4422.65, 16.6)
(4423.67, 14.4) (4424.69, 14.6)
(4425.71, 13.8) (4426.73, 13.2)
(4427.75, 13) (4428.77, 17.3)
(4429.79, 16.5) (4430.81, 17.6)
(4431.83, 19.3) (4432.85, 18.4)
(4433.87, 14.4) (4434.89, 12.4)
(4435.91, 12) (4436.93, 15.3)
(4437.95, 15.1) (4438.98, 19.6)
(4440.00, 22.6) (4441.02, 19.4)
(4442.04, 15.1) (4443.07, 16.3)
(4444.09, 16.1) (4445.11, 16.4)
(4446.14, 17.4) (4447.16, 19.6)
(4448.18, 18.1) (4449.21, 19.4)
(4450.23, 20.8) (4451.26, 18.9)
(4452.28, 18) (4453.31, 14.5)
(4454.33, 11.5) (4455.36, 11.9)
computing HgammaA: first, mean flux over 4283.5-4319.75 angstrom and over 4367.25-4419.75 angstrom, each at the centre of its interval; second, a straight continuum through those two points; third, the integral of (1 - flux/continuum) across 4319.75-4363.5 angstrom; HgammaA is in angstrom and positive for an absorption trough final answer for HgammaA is -1.8 angstrom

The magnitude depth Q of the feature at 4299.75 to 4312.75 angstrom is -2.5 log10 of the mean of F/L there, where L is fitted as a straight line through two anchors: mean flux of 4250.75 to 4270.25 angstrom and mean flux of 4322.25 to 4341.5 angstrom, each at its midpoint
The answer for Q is 0.05 mag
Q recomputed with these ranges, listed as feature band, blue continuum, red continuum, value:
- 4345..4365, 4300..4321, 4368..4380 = 0.04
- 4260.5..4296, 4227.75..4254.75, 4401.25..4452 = -0.07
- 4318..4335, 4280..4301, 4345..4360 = -0.13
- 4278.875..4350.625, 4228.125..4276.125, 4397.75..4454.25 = -0.08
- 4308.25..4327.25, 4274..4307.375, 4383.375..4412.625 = -0.08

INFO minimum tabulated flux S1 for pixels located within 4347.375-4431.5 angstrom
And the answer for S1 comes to 4.75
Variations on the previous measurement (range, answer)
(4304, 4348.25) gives 7.29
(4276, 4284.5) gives 6.56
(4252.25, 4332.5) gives 6.18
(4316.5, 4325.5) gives 9.81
